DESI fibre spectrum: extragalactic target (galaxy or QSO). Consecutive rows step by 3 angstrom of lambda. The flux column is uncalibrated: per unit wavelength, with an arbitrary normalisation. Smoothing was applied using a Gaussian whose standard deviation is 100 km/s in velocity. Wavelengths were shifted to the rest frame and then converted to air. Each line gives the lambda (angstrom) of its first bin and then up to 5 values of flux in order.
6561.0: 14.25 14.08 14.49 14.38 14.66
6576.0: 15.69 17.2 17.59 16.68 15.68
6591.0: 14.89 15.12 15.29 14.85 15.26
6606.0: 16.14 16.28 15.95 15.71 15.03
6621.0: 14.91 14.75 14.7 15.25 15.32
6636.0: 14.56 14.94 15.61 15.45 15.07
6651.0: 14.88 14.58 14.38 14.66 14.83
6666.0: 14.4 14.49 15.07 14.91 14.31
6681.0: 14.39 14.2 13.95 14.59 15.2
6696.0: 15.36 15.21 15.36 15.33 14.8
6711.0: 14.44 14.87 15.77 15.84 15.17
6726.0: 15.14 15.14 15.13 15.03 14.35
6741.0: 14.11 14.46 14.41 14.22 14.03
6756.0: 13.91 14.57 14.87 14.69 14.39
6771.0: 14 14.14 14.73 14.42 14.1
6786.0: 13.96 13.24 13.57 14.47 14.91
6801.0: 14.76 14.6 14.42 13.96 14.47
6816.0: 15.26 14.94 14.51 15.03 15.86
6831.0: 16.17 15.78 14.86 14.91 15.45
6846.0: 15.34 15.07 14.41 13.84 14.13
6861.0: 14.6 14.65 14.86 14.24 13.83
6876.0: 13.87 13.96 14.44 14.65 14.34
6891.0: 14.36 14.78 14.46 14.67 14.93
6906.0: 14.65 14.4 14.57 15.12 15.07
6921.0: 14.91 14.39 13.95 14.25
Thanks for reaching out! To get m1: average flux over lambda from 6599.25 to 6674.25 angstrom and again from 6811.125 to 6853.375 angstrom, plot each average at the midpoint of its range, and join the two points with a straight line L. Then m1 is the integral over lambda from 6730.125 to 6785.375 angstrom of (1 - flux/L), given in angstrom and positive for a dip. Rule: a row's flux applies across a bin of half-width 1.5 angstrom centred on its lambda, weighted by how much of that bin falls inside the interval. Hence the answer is 2.6 angstrom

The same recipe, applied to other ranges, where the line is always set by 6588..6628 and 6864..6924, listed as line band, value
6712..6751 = 0.21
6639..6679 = 0.92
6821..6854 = -1.17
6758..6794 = 1.54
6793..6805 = 0.12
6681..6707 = 0.37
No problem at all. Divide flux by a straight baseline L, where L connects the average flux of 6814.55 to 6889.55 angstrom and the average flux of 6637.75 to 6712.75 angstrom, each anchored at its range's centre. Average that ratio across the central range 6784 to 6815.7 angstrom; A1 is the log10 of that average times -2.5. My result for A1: 0.04 mag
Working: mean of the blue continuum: 14.8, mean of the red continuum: 14.8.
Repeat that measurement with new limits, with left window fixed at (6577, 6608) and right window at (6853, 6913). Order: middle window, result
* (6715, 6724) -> -0.02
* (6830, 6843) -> -0.05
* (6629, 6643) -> 0.04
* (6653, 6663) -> 0.07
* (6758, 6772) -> 0.04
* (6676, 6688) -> 0.09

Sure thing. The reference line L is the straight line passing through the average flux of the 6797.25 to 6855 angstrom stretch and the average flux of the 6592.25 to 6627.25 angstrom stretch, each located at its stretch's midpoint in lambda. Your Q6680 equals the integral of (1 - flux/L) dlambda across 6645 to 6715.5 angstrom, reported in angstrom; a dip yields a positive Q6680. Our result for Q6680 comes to 2.1 angstrom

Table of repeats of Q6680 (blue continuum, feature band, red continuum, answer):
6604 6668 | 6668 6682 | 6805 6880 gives 0.37 angstrom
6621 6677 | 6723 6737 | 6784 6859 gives -0.27 angstrom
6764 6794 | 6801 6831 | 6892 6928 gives -1.21 angstrom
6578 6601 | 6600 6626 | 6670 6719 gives 0.37 angstrom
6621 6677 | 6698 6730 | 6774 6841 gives -0.86 angstrom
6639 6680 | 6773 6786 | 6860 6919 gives 0.31 angstrom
